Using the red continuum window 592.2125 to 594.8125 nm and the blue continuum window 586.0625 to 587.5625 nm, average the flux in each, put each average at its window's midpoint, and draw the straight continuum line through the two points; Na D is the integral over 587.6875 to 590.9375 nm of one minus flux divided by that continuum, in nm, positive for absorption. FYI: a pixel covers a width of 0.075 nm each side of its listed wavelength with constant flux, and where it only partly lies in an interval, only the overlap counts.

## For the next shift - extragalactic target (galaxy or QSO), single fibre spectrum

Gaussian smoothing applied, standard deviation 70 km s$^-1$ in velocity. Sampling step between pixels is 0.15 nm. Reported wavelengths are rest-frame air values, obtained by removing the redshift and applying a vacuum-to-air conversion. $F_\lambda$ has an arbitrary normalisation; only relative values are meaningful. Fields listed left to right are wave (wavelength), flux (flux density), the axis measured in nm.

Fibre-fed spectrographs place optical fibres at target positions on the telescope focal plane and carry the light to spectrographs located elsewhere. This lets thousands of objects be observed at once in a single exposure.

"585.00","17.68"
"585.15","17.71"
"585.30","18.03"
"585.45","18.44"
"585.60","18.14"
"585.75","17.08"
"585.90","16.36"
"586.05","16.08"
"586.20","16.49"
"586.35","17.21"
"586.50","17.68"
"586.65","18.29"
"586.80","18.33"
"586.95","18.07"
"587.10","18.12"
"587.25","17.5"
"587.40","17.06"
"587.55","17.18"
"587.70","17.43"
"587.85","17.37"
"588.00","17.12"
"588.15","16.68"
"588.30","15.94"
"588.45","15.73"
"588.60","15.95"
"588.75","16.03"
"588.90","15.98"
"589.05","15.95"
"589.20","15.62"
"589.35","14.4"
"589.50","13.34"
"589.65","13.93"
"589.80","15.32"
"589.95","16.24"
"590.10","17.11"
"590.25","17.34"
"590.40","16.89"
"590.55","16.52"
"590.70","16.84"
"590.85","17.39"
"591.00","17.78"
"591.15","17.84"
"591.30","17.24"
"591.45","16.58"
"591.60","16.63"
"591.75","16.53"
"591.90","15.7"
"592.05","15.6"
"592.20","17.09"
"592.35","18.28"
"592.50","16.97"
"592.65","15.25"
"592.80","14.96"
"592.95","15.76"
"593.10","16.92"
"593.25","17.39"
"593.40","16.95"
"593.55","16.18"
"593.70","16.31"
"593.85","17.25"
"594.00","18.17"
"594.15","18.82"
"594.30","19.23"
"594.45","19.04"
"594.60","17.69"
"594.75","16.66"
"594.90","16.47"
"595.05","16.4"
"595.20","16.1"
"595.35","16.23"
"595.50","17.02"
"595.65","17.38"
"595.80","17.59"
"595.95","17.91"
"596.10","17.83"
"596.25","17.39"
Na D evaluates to 0.24 nm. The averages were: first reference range 17.5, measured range 16.1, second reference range 17.2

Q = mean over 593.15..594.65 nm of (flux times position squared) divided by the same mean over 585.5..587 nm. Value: 1.0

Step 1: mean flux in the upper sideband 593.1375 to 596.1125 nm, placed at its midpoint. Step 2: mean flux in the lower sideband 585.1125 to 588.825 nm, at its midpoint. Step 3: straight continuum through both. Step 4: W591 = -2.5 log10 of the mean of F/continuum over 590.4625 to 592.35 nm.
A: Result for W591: 0.03 mag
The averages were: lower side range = 17.2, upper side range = 17.3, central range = 16.9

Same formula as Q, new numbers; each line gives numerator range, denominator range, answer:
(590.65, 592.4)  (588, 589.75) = 1.10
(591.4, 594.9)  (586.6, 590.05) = 1.05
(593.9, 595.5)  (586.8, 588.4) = 1.04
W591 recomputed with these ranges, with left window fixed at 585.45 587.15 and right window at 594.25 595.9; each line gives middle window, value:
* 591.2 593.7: 0.05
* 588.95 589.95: 0.17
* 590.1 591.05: 0.02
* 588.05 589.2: 0.09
